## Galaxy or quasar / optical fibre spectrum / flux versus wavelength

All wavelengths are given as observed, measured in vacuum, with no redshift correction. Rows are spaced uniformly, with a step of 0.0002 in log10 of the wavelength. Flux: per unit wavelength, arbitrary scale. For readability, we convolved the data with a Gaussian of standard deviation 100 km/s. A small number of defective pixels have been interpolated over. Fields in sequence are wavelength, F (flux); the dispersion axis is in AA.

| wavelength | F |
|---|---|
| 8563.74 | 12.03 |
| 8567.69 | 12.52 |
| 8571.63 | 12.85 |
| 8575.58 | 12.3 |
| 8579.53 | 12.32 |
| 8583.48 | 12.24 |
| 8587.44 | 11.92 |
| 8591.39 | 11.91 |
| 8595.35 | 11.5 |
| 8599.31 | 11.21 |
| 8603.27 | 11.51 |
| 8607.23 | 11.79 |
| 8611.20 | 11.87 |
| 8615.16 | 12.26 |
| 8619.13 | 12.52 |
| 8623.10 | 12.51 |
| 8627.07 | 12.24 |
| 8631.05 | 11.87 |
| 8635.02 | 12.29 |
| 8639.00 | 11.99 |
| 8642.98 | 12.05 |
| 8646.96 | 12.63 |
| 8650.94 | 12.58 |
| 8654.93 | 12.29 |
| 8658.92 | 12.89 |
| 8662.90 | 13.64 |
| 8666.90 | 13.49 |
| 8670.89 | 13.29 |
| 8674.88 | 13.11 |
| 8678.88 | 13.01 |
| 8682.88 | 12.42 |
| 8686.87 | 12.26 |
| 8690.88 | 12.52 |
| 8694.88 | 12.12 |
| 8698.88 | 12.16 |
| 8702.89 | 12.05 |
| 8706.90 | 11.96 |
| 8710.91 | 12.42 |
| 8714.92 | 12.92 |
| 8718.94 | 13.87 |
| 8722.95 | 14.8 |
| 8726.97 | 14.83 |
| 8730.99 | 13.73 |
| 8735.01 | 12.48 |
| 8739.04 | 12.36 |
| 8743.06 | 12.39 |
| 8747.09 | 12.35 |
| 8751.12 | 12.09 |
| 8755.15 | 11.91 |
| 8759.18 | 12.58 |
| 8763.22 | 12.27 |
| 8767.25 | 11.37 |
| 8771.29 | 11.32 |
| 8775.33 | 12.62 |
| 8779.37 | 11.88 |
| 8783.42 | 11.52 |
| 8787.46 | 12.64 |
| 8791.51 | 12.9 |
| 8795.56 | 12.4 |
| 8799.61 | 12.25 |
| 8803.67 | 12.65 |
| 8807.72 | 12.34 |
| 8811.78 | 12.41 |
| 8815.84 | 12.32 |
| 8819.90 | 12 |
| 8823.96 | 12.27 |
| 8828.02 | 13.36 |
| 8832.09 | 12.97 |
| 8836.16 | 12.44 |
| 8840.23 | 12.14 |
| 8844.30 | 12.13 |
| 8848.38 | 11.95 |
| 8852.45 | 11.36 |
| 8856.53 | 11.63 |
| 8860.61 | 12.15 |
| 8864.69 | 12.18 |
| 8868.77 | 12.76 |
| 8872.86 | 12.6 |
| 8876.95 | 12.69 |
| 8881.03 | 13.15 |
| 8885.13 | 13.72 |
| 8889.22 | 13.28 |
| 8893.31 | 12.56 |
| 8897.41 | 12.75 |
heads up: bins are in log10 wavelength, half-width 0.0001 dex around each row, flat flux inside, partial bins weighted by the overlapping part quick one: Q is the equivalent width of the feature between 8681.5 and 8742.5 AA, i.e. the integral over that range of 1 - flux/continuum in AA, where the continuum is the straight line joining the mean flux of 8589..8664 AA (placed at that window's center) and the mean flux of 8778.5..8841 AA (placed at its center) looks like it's -2.8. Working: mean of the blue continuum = 12.2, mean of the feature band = 12.9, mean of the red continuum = 12.4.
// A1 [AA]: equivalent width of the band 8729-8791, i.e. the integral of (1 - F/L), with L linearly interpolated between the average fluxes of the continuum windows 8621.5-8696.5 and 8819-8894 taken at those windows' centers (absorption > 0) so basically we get 1.5 AA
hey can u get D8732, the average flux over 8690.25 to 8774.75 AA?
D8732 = 12.6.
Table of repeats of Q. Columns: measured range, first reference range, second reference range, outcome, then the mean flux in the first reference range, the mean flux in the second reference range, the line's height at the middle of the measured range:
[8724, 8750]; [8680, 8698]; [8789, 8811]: -1.3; 12.4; 12.5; 12.4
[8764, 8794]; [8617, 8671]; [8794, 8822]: 0.8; 12.6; 12.3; 12.4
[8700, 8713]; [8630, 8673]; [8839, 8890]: 0.5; 12.7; 12.4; 12.6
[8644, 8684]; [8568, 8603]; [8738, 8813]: -2.7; 12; 12.2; 12.1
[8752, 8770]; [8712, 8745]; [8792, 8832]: 1.4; 13.4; 12.5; 13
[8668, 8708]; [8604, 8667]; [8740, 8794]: -0.8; 12.4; 12.1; 12.3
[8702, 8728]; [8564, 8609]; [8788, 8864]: -2.3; 12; 12.3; 12.2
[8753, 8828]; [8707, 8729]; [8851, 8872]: 3.4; 13.6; 12.1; 12.8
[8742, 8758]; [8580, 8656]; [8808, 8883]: 0.1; 12.1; 12.4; 12.2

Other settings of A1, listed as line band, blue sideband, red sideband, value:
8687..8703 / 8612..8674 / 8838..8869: 0.24 AA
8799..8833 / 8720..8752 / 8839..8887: 0.45 AA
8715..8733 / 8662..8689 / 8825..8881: -1.87 AA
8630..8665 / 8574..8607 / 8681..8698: -1.05 AA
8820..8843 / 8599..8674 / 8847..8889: -0.20 AA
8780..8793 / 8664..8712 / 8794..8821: 0.11 AA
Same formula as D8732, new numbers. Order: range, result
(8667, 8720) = 12.6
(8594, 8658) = 12.1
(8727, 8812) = 12.4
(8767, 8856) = 12.2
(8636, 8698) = 12.7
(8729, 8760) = 12.5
